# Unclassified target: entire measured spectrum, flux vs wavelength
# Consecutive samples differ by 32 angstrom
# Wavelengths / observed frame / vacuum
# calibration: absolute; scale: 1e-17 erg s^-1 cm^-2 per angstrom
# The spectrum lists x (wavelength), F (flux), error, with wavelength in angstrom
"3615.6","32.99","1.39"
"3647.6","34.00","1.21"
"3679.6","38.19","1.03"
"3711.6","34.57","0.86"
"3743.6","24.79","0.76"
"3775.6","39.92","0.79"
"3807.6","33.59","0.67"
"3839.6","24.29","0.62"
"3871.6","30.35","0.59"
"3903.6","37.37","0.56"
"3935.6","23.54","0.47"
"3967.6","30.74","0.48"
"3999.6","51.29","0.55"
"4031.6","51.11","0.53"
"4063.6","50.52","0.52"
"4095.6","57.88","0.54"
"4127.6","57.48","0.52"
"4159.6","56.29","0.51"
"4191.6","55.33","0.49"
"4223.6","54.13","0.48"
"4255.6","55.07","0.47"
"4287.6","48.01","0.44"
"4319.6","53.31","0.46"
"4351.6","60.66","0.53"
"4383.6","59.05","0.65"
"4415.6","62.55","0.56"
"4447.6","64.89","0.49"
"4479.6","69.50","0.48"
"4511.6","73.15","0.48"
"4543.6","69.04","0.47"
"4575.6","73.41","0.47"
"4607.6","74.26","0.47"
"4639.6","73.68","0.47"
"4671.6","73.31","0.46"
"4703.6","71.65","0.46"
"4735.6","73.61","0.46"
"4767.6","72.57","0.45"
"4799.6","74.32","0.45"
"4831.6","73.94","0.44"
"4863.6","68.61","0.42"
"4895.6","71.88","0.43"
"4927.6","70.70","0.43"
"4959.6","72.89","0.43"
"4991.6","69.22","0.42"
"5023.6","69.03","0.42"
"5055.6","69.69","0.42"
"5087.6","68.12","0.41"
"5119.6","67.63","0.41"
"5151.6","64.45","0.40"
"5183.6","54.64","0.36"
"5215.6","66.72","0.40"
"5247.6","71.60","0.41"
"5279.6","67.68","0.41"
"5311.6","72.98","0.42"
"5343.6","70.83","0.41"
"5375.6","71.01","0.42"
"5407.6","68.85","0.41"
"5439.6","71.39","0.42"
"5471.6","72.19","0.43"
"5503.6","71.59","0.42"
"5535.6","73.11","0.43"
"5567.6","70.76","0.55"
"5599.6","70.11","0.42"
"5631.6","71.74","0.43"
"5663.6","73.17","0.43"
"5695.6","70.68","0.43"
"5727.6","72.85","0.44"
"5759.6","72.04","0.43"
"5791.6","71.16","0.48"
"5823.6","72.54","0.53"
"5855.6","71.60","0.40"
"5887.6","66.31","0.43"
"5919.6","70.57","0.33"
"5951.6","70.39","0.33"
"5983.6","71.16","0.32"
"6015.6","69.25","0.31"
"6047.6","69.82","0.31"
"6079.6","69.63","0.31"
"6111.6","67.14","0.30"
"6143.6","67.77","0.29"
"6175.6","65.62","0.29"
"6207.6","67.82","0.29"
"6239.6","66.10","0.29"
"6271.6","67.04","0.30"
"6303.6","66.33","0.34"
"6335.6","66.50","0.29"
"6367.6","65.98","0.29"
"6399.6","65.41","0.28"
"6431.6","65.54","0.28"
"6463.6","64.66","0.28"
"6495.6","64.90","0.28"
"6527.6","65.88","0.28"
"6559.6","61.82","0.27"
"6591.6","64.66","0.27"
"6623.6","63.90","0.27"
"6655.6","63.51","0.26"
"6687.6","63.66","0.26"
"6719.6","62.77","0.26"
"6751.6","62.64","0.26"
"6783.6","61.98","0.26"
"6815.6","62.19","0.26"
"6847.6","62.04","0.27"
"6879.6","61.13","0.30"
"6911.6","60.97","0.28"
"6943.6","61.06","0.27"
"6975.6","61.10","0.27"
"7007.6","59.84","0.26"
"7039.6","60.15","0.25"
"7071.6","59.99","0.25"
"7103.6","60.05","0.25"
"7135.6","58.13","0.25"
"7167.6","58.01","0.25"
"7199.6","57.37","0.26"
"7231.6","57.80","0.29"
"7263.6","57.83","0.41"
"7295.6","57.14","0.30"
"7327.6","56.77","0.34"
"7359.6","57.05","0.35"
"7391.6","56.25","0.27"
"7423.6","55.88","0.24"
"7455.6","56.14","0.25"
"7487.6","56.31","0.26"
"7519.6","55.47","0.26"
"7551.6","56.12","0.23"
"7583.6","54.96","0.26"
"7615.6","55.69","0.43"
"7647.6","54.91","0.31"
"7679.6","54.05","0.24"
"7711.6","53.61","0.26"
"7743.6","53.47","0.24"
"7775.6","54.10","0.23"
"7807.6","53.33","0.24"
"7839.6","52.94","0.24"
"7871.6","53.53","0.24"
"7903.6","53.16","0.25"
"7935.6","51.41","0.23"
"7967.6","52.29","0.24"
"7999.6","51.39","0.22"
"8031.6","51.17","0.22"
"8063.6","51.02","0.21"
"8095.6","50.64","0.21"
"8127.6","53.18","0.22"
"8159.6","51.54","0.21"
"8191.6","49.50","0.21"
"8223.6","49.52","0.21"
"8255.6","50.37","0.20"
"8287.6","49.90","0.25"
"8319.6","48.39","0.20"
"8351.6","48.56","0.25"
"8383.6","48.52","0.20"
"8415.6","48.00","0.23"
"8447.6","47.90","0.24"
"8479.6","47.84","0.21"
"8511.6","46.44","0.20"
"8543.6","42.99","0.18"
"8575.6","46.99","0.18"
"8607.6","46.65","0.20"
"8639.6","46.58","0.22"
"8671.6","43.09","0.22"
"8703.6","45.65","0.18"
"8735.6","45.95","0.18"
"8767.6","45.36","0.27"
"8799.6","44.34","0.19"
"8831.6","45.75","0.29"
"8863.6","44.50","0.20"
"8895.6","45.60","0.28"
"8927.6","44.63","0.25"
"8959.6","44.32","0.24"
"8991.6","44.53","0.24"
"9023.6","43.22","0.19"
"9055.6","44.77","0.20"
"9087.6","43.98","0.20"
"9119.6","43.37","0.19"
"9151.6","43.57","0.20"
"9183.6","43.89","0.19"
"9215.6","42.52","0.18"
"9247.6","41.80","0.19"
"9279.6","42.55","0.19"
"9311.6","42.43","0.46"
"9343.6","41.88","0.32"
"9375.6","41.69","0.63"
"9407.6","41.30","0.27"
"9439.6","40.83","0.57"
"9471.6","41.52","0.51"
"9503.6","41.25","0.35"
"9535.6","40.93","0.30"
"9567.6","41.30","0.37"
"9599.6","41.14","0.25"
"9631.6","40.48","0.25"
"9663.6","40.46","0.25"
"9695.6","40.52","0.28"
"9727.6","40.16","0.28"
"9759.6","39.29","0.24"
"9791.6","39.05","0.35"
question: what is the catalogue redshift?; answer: 0.000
